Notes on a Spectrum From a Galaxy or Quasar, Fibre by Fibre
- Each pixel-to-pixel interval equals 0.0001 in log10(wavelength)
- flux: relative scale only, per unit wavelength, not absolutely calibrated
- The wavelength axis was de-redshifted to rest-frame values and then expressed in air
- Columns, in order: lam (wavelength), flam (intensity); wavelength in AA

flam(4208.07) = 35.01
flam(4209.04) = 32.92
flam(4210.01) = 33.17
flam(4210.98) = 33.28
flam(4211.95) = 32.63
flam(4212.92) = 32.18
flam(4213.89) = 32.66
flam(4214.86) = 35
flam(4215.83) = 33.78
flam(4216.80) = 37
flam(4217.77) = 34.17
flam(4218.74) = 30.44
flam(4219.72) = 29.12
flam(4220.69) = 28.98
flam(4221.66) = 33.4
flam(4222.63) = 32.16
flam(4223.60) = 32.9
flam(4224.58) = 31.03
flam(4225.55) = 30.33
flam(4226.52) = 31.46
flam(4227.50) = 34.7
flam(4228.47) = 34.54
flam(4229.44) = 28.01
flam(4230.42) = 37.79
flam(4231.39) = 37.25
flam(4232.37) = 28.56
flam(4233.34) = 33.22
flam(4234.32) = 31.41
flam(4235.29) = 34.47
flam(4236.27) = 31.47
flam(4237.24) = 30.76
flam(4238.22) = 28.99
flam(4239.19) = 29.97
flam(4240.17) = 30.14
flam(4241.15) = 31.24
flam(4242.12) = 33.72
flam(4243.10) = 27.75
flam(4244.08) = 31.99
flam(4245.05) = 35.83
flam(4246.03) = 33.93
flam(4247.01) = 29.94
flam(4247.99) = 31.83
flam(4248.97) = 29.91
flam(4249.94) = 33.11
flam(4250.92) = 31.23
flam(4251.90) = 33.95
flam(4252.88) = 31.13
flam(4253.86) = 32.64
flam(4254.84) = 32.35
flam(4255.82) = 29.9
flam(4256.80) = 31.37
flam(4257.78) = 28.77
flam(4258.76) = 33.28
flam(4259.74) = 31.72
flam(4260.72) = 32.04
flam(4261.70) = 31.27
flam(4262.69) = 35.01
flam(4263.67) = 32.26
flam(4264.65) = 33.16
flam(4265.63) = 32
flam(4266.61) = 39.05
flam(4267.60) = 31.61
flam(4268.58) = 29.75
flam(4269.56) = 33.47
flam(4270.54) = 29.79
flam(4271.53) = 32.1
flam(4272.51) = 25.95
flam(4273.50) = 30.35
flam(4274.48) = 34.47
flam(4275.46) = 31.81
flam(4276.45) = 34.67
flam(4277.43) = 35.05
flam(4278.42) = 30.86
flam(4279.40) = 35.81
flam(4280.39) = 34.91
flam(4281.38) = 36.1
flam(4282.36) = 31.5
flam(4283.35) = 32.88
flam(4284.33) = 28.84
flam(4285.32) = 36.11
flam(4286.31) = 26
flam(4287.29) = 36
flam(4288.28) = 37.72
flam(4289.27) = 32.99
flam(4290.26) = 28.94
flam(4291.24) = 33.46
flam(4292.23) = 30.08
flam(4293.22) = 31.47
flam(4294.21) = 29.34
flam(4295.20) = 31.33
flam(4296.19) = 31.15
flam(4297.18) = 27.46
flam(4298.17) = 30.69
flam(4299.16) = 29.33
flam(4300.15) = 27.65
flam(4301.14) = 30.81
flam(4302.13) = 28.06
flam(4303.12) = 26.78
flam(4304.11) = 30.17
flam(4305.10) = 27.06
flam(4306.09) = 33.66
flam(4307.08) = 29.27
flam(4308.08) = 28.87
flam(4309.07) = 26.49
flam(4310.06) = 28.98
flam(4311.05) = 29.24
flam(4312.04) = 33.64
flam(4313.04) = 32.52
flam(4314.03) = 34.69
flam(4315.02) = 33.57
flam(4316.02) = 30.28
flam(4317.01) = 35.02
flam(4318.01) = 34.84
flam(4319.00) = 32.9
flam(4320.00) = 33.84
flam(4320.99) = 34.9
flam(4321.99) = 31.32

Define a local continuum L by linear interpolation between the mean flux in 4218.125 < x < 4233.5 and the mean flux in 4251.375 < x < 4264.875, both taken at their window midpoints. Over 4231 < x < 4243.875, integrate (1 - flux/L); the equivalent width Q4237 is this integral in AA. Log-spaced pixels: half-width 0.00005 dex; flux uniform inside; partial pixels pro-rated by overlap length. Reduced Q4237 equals 0.3 AA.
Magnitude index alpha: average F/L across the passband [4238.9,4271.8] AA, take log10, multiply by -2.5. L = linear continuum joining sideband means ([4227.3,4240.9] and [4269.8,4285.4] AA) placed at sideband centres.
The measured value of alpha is 0.01 mag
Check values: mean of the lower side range 32.2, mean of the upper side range 32.5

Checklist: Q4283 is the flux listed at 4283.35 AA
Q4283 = 32.88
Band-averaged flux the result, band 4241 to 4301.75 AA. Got 31.9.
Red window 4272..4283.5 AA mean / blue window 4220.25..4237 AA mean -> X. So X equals 1.01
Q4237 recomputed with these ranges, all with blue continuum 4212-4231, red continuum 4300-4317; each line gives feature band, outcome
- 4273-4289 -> -1.2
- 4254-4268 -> -0.4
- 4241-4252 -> 0.0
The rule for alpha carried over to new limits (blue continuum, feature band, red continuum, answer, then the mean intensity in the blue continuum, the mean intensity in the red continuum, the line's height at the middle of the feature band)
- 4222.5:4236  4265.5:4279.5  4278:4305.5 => -0.02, 32.7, 31.2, 31.7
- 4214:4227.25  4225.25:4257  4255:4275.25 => 0.00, 32.3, 31.9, 32.1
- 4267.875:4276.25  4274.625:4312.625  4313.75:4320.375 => 0.03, 31.1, 33.5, 32.3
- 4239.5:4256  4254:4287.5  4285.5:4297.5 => -0.02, 31.8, 31.5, 31.6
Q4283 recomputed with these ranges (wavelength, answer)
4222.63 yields 32.16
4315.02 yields 33.57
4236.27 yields 31.47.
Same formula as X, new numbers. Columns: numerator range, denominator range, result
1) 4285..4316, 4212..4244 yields 0.96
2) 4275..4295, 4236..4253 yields 1.04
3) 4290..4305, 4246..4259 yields 0.94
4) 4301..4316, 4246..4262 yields 0.96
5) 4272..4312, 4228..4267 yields 0.97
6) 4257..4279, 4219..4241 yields 1.01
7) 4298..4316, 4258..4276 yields 0.94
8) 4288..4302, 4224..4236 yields 0.94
